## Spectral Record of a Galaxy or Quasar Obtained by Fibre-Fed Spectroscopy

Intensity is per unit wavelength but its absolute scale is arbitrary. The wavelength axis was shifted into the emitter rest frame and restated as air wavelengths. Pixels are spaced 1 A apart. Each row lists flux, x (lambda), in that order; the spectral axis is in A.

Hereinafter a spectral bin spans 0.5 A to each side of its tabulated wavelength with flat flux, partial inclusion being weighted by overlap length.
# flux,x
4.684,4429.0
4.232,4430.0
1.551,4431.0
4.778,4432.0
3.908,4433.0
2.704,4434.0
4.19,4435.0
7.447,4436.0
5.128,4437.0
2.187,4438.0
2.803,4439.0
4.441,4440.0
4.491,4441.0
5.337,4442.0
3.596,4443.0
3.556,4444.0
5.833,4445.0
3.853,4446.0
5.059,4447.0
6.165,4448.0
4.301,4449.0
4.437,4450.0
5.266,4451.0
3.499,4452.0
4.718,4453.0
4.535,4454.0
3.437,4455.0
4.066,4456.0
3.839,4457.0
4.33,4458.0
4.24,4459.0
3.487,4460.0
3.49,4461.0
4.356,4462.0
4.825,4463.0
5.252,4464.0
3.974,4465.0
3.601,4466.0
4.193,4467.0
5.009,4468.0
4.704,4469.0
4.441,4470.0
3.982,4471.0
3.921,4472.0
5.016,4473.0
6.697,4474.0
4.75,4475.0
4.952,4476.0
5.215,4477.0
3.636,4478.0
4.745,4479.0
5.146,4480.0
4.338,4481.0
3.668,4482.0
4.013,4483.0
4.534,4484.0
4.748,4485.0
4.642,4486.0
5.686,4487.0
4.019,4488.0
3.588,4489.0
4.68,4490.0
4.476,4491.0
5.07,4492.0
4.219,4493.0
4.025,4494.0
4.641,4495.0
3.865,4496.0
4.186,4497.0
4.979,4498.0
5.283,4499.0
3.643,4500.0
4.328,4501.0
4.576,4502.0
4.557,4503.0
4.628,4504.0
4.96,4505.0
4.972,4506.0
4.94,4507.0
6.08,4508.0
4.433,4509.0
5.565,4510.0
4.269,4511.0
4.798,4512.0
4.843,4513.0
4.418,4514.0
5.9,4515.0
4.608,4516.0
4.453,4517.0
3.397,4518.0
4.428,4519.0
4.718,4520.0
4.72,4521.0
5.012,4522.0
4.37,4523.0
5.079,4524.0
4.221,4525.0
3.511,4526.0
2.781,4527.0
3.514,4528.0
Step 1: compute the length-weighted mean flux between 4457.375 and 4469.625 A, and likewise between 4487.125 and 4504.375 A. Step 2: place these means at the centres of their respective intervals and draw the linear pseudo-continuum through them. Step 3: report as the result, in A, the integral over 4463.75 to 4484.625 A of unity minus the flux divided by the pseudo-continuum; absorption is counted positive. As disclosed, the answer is -1.1 A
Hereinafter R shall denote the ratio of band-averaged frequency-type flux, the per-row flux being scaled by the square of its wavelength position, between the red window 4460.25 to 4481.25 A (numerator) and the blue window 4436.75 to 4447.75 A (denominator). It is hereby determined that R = 1.1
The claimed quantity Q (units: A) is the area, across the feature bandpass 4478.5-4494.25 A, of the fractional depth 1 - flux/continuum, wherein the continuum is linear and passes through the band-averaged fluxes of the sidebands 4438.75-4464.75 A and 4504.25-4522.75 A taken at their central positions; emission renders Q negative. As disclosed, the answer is 0.4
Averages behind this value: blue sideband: 4.37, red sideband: 4.8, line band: 4.48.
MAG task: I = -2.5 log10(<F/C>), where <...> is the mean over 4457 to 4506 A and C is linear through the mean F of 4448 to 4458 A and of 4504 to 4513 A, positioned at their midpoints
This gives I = 0.042 mag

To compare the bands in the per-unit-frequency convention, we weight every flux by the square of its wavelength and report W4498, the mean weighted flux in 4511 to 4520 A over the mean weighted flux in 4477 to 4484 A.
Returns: 1.07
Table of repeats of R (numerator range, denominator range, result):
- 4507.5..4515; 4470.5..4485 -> 1.09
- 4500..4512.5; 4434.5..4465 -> 1.12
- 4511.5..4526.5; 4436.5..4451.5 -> 1.07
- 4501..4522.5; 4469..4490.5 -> 1.05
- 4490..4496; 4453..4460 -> 1.11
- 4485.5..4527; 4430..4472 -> 1.10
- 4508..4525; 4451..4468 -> 1.16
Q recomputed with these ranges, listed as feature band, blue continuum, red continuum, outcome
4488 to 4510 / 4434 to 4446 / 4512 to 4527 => -0.6 A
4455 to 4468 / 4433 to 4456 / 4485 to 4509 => 0.9 A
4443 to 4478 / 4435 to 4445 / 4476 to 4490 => -0.3 A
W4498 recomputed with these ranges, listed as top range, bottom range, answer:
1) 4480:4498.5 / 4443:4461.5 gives 1.04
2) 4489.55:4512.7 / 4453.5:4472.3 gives 1.13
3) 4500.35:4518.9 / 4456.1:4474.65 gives 1.10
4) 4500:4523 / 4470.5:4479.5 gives 1.01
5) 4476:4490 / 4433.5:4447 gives 1.06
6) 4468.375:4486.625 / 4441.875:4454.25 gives 1.02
